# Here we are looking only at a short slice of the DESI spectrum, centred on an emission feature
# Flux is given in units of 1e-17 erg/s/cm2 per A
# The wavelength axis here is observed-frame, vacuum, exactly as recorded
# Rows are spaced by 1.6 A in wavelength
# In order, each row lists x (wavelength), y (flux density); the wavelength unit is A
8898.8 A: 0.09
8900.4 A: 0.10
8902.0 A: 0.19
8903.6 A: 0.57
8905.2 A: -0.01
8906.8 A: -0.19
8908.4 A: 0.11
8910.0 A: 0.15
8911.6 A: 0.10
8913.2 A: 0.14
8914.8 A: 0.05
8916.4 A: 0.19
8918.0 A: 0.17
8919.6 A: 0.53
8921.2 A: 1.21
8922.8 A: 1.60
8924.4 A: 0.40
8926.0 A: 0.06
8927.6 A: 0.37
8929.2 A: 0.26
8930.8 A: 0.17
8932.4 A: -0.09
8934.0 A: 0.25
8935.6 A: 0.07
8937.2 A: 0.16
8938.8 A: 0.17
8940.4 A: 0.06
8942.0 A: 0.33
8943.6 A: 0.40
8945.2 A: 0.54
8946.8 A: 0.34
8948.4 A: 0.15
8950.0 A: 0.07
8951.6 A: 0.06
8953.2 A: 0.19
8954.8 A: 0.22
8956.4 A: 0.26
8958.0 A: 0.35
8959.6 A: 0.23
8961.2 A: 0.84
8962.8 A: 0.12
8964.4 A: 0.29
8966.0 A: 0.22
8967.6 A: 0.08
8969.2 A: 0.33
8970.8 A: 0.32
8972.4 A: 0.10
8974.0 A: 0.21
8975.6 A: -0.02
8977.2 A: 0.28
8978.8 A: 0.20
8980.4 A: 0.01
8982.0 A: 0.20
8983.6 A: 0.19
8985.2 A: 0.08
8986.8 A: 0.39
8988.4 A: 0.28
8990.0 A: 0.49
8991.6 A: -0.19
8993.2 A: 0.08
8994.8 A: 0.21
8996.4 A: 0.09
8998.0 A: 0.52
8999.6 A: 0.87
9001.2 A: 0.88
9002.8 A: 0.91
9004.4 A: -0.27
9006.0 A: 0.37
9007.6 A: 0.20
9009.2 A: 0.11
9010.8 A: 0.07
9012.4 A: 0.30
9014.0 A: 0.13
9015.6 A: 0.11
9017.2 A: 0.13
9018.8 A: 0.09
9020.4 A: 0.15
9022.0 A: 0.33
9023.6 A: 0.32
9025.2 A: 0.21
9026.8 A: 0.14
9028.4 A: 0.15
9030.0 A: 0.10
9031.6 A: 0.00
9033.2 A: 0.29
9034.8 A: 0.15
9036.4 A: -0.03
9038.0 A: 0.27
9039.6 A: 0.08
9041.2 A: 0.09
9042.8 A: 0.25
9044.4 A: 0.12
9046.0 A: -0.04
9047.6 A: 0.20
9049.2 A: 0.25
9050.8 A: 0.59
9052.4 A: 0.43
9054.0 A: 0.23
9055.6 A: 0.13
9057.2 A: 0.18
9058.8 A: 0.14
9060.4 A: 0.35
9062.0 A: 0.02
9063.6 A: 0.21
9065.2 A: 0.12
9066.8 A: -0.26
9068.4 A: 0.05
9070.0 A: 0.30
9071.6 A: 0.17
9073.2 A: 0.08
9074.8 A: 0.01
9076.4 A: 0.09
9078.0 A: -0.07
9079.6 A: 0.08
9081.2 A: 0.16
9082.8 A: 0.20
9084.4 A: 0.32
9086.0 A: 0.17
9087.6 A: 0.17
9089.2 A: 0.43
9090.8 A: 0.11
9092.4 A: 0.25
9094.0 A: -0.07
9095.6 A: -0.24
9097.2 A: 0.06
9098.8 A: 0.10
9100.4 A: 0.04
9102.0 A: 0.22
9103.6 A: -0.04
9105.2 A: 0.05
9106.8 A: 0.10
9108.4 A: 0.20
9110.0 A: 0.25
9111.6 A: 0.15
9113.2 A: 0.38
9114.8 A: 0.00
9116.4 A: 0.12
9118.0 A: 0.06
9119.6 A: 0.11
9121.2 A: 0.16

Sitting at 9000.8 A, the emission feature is H-beta 4861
